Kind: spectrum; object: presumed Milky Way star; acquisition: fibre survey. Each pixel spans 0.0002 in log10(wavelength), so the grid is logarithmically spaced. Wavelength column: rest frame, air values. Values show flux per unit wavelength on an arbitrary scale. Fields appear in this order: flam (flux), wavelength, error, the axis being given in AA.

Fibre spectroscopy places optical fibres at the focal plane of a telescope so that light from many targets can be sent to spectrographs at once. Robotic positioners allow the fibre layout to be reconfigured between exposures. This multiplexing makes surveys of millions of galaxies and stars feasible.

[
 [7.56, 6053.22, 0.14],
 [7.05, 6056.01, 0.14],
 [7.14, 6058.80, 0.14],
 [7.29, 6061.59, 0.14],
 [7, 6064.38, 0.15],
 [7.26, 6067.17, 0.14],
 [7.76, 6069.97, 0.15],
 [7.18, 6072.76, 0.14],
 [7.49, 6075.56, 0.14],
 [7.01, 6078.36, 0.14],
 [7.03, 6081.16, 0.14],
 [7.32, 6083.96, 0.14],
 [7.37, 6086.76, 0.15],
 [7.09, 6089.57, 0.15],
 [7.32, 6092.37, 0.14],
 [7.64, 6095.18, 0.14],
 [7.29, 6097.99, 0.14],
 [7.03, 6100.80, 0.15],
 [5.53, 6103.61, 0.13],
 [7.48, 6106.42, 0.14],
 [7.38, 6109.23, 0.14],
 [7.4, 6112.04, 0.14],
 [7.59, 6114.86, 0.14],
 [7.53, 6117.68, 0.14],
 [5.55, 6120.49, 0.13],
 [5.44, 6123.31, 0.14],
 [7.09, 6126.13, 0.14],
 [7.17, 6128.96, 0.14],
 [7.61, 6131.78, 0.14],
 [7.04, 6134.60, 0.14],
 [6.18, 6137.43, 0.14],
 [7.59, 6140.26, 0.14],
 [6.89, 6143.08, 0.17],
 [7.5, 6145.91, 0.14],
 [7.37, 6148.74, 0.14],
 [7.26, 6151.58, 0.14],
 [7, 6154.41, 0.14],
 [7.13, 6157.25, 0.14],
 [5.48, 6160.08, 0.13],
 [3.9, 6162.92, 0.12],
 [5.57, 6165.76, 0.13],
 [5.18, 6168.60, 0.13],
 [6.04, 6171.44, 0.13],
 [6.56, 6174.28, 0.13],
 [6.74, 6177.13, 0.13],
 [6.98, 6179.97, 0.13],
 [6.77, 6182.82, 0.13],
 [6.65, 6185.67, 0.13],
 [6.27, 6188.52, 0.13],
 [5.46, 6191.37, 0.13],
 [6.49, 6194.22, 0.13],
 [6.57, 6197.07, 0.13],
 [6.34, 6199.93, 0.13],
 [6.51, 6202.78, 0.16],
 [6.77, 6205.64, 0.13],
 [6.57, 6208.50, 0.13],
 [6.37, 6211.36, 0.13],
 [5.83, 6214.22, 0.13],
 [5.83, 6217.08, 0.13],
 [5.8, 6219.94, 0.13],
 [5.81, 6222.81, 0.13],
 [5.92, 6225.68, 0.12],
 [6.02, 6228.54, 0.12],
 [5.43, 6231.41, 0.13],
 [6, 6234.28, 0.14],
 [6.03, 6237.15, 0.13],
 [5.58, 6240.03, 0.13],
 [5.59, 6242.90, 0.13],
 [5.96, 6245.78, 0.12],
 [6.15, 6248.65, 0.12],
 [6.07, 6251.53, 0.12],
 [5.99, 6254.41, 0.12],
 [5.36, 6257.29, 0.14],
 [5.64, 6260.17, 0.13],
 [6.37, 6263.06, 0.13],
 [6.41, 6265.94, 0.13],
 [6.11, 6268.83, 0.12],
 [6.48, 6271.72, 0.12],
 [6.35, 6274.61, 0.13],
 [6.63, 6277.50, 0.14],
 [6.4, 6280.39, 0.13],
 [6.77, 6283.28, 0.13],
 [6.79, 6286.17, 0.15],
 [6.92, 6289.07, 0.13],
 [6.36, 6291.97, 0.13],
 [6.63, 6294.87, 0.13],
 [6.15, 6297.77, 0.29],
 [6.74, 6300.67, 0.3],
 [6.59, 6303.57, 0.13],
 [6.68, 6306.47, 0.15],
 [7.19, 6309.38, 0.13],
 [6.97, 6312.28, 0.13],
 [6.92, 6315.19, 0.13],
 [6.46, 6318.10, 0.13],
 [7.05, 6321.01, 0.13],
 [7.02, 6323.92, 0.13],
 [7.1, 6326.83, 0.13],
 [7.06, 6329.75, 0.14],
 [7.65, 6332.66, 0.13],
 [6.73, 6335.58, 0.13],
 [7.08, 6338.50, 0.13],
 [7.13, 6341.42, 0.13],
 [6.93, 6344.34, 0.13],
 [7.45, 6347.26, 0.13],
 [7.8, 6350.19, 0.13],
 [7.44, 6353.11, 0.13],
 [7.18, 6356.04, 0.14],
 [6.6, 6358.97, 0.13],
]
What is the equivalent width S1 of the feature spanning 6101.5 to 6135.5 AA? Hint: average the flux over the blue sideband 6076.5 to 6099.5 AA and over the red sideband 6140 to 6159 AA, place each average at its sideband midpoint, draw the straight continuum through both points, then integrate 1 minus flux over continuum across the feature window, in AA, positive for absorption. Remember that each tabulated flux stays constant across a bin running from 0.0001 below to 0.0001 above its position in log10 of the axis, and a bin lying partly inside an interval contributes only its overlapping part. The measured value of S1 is 1.54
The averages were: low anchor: 7.26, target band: 6.9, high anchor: 7.2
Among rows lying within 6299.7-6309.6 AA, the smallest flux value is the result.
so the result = 6.59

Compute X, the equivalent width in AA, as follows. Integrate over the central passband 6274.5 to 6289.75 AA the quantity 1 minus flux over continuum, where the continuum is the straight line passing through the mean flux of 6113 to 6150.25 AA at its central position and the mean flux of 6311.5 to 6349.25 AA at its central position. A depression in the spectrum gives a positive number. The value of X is 0.82 AA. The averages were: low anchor 6.97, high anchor 7.05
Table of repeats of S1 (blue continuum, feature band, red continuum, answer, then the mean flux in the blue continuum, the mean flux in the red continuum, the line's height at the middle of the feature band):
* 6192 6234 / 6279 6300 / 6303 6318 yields 0.4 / 6.14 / 6.85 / 6.7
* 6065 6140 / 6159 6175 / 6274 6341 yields 3.6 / 7.07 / 6.8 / 6.99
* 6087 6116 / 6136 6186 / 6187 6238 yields 0.9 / 7.18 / 6.11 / 6.61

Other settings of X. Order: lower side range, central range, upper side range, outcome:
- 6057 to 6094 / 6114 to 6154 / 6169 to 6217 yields -0.94 AA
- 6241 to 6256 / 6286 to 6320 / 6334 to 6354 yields -0.18 AA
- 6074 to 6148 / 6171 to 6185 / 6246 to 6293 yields 0.16 AA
